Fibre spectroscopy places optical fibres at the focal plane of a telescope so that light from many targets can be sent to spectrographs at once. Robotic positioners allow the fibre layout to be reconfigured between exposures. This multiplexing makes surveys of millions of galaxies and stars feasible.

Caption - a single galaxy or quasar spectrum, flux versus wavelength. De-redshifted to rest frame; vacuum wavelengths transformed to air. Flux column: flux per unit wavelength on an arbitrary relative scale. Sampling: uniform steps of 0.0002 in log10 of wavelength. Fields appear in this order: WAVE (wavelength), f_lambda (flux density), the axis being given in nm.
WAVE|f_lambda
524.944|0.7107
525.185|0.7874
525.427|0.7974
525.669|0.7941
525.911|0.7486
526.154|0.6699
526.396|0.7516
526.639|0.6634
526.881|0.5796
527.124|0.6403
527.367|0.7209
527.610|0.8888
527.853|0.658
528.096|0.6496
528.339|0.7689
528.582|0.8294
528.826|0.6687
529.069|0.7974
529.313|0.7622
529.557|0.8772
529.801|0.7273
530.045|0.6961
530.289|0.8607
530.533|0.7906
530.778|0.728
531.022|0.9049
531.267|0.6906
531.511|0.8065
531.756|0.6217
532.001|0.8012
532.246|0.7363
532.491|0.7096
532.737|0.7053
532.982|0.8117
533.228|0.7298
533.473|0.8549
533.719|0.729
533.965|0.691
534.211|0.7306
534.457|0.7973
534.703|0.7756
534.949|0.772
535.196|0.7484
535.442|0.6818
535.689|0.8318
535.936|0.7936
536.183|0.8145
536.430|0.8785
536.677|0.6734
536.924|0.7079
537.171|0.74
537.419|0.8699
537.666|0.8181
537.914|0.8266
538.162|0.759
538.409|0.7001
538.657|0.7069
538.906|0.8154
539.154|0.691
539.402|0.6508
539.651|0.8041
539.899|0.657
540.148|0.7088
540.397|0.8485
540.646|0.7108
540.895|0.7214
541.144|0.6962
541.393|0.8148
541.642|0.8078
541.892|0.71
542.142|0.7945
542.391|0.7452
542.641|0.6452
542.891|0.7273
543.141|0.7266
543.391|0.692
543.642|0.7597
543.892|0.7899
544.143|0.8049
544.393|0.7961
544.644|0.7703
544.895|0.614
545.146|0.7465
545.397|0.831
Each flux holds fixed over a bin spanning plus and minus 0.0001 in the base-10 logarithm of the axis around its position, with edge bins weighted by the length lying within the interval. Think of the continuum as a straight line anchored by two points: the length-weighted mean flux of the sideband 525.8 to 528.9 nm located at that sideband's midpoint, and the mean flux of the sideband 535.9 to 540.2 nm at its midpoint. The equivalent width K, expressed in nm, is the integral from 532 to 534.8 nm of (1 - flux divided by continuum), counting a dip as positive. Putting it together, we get -0.07 nm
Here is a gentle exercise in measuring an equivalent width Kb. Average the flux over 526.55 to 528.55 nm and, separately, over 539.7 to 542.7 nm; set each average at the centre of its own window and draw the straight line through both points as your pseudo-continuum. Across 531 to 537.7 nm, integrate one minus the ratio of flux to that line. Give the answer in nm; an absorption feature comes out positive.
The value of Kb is -0.370 nm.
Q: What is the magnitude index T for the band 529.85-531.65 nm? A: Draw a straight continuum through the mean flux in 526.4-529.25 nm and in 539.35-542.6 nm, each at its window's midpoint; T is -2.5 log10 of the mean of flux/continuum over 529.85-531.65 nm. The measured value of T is -0.08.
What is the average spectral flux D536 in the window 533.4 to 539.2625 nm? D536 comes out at 0.766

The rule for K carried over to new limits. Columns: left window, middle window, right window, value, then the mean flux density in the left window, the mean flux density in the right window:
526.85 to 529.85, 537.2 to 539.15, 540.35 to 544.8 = -0.08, 0.741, 0.751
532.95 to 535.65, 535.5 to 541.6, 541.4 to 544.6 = -0.04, 0.757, 0.753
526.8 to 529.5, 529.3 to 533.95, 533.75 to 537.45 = -0.11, 0.73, 0.764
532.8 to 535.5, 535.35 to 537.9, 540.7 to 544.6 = -0.10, 0.757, 0.749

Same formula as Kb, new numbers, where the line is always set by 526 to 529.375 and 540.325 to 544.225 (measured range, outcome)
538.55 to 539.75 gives 0.014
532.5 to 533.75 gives -0.060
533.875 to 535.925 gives -0.068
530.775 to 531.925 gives -0.047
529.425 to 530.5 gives -0.101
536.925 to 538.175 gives -0.101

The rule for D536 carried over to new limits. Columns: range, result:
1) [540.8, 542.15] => 0.755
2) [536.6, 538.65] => 0.761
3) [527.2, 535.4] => 0.757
